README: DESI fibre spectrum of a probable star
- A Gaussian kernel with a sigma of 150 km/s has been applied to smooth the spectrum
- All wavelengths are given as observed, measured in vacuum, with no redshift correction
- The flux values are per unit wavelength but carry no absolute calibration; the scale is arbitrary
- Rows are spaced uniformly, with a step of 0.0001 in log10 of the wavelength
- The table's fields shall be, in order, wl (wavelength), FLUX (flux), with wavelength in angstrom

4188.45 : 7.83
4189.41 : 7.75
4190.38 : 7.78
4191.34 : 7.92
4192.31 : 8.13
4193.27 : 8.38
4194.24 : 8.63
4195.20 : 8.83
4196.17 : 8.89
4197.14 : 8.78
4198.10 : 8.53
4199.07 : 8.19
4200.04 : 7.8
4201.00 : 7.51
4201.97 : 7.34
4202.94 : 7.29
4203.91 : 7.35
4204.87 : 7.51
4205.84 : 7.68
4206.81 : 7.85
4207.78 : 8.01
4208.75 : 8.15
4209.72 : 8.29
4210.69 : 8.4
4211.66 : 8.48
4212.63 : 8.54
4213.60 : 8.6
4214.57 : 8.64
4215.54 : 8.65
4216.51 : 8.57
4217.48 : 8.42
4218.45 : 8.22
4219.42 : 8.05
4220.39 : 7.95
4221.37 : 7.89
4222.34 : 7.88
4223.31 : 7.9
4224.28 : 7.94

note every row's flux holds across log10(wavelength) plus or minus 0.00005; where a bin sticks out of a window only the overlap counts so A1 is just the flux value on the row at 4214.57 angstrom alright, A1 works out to 8.64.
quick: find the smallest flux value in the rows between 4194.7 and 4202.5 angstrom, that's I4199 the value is 7.34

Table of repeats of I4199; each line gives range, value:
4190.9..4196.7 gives 7.92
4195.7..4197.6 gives 8.78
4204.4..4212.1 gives 7.51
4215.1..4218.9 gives 8.22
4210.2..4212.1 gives 8.4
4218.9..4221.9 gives 7.89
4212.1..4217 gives 8.54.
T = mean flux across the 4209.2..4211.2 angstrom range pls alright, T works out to 8.34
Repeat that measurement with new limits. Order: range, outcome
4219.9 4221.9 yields 7.9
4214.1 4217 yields 8.63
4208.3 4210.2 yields 8.22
